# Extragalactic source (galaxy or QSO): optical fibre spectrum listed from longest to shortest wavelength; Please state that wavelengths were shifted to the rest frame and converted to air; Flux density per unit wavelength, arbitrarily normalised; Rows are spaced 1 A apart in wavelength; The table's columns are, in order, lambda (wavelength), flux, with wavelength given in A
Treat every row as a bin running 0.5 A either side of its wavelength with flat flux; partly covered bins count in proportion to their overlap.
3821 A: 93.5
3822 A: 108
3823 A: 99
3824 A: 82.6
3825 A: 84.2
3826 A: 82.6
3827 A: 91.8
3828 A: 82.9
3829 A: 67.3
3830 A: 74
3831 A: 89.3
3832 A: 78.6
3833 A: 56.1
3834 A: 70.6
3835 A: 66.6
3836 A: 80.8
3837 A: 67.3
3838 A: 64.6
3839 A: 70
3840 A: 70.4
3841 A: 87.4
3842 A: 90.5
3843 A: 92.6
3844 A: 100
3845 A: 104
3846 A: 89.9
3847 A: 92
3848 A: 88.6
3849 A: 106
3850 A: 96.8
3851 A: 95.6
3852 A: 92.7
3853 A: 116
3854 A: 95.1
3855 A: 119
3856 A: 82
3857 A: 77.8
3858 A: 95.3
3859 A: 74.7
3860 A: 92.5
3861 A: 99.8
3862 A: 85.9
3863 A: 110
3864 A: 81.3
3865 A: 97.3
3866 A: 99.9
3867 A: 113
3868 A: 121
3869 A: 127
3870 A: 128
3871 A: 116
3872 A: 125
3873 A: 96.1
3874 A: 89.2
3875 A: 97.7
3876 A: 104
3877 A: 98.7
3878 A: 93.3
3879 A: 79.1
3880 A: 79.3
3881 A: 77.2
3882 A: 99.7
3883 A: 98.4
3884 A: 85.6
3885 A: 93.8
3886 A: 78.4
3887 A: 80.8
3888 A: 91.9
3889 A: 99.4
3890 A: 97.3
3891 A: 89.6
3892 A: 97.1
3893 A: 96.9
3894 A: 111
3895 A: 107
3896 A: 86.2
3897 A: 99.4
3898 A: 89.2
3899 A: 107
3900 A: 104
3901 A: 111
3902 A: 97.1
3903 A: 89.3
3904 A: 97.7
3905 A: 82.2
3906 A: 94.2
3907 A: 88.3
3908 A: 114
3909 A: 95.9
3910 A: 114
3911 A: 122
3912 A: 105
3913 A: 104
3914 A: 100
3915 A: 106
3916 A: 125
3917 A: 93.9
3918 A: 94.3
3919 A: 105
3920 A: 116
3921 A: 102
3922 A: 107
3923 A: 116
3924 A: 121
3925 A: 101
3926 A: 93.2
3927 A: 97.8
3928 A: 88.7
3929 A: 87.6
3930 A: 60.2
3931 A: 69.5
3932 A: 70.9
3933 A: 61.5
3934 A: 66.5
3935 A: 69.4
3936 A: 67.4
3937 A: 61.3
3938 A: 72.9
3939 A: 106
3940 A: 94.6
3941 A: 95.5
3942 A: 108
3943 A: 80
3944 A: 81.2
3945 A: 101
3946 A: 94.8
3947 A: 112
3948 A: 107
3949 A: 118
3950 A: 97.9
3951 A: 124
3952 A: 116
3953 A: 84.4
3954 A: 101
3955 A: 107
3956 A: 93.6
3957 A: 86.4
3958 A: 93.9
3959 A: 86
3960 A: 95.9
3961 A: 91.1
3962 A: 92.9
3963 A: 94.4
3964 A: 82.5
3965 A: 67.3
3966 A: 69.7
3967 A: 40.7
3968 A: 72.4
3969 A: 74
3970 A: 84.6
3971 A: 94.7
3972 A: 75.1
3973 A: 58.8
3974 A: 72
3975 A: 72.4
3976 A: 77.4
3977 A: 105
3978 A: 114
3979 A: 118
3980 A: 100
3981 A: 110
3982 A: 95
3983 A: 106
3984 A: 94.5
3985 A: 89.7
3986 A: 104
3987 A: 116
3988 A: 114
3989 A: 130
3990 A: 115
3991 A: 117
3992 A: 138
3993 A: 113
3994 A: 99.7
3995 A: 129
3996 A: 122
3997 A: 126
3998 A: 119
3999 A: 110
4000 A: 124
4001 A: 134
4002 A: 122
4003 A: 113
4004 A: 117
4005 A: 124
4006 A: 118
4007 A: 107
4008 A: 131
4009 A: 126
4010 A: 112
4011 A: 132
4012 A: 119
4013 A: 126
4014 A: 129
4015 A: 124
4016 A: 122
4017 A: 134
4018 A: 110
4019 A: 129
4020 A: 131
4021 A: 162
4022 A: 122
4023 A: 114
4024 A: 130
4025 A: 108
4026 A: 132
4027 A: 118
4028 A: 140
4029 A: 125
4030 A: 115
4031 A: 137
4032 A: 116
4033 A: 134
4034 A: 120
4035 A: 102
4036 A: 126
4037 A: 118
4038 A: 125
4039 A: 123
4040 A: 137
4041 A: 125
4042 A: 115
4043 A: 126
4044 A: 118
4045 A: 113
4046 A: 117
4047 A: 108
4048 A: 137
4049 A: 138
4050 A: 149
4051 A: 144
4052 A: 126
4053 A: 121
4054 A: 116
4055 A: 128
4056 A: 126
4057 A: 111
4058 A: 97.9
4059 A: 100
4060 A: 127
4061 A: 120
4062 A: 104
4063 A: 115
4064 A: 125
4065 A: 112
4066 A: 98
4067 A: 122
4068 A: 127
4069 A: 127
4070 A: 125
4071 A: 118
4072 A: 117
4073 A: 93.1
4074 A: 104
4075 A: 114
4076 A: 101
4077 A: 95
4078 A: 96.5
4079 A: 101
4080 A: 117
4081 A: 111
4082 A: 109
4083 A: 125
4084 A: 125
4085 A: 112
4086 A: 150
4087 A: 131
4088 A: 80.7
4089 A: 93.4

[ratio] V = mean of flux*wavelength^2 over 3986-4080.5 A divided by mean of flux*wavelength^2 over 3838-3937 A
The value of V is 1.35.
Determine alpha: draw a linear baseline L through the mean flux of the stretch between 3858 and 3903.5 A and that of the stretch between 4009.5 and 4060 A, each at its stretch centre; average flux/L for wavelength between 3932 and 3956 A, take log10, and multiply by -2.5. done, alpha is 0.18 mag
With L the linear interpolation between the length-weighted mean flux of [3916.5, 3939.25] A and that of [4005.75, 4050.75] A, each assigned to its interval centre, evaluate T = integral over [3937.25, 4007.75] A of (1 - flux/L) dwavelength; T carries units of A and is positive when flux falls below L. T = 2.8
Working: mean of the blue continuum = 88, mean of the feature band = 100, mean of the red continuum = 125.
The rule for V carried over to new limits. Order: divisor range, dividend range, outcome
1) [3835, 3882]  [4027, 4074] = 1.41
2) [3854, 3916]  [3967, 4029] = 1.21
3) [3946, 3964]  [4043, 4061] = 1.29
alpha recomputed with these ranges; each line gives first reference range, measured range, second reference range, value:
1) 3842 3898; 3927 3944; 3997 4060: 0.33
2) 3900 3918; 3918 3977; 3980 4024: 0.22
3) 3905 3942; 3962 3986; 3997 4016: 0.28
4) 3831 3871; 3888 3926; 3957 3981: -0.16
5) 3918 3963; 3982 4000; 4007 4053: -0.03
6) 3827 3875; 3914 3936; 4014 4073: 0.12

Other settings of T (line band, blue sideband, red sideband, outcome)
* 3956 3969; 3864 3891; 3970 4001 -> 2.82 A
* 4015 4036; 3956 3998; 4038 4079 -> -3.08 A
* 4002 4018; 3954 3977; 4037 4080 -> -3.68 A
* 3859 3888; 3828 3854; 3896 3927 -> -1.52 A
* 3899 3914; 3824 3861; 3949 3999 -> -1.59 A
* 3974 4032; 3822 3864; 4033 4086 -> -3.96 A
